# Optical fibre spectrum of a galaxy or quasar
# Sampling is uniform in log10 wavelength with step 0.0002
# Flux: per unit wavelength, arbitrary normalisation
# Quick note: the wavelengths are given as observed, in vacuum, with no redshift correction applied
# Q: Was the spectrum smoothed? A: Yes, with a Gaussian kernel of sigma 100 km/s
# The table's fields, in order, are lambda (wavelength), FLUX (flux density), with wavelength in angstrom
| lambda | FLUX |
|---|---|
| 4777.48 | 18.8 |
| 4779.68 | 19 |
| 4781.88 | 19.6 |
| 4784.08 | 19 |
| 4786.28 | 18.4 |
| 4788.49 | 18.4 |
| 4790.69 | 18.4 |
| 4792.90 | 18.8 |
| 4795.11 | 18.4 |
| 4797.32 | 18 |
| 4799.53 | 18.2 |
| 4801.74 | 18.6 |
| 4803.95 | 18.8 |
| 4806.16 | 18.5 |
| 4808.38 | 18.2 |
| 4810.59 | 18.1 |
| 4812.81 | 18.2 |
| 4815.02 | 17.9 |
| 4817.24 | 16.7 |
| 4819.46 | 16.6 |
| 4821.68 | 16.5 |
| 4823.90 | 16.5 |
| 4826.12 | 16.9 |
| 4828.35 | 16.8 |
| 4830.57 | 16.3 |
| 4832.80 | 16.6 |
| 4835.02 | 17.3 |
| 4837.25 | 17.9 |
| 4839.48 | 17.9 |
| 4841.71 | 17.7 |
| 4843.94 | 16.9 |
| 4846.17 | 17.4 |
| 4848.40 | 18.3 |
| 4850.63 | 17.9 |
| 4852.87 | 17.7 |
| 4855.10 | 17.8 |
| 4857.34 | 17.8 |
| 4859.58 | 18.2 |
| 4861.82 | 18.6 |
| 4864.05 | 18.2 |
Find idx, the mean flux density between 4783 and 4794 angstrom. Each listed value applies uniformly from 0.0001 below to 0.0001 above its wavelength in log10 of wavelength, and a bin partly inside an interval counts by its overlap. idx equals 18.6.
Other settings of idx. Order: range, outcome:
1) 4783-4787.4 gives 18.7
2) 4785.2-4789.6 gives 18.4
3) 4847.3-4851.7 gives 18.1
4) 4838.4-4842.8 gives 17.8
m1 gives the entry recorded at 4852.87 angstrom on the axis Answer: 17.7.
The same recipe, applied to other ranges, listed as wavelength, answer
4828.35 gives 16.8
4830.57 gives 16.3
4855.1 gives 17.8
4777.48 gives 18.8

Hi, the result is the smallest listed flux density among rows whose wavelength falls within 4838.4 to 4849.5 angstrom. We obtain 16.9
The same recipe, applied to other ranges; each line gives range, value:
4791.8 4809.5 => 18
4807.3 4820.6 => 16.6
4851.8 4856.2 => 17.7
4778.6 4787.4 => 18.4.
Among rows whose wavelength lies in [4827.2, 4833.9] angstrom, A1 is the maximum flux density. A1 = 16.8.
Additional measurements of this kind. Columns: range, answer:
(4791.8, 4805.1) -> 18.8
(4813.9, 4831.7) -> 17.9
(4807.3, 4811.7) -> 18.2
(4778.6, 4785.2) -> 19.6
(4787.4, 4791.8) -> 18.4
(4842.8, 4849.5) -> 18.3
